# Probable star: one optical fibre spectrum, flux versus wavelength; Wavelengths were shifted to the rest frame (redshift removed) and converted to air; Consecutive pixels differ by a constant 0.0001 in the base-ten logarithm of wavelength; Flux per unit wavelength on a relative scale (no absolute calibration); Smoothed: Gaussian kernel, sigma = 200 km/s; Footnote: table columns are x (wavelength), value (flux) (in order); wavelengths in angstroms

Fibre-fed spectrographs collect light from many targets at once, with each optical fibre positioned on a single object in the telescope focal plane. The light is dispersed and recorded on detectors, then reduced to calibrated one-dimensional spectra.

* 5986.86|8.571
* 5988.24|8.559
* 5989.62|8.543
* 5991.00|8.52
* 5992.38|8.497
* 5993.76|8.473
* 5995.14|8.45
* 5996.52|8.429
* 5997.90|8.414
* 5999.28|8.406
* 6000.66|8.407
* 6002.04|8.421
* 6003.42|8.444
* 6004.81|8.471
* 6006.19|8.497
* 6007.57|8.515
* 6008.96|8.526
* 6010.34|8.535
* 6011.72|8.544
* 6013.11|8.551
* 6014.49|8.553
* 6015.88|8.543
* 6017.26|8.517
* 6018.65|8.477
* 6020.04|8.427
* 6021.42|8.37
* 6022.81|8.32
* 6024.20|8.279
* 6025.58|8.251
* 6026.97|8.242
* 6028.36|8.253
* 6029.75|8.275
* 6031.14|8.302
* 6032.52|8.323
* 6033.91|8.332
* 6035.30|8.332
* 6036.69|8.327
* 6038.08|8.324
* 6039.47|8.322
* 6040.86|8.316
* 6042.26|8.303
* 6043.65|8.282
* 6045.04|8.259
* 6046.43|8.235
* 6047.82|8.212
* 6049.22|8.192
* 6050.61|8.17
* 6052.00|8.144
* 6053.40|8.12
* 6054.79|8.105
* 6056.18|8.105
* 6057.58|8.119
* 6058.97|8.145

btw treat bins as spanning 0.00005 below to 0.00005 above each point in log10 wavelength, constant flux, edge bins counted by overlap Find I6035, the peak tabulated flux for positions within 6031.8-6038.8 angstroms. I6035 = 8.332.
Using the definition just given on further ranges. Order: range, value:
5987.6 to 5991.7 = 8.559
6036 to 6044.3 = 8.327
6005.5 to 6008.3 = 8.515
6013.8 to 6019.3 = 8.553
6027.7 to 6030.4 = 8.275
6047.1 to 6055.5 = 8.212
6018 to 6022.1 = 8.477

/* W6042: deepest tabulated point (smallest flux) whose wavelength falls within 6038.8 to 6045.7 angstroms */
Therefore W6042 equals 8.259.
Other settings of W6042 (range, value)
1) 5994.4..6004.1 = 8.406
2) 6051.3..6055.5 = 8.105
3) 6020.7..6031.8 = 8.242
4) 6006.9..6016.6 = 8.515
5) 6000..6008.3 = 8.407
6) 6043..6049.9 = 8.192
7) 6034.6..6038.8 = 8.324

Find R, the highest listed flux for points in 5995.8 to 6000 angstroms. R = 8.429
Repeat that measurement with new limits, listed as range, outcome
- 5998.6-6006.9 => 8.497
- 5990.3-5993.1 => 8.52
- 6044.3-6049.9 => 8.259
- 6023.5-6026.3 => 8.279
